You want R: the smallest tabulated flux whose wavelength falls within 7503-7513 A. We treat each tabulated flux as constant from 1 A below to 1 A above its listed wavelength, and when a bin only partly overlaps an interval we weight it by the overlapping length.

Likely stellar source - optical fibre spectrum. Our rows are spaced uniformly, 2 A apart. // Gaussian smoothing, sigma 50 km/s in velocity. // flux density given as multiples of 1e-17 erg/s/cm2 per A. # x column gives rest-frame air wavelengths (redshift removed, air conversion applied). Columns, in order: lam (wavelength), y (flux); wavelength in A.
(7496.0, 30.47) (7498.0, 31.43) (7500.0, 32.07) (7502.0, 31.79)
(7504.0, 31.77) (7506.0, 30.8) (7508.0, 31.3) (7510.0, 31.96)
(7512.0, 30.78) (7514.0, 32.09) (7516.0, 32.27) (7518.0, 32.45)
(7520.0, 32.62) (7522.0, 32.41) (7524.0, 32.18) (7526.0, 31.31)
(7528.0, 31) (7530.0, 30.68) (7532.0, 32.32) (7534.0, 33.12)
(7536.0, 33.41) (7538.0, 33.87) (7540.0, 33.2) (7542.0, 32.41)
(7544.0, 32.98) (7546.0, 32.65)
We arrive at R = 30.78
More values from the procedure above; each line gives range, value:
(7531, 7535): 32.32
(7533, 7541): 33.12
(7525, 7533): 30.68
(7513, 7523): 32.09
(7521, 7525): 32.18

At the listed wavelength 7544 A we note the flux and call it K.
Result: 32.98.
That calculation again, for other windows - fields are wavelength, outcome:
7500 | 32.07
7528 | 31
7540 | 33.2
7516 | 32.27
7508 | 31.3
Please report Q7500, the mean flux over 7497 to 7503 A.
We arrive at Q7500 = 31.8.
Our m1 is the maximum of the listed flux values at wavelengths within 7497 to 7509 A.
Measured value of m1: 32.07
